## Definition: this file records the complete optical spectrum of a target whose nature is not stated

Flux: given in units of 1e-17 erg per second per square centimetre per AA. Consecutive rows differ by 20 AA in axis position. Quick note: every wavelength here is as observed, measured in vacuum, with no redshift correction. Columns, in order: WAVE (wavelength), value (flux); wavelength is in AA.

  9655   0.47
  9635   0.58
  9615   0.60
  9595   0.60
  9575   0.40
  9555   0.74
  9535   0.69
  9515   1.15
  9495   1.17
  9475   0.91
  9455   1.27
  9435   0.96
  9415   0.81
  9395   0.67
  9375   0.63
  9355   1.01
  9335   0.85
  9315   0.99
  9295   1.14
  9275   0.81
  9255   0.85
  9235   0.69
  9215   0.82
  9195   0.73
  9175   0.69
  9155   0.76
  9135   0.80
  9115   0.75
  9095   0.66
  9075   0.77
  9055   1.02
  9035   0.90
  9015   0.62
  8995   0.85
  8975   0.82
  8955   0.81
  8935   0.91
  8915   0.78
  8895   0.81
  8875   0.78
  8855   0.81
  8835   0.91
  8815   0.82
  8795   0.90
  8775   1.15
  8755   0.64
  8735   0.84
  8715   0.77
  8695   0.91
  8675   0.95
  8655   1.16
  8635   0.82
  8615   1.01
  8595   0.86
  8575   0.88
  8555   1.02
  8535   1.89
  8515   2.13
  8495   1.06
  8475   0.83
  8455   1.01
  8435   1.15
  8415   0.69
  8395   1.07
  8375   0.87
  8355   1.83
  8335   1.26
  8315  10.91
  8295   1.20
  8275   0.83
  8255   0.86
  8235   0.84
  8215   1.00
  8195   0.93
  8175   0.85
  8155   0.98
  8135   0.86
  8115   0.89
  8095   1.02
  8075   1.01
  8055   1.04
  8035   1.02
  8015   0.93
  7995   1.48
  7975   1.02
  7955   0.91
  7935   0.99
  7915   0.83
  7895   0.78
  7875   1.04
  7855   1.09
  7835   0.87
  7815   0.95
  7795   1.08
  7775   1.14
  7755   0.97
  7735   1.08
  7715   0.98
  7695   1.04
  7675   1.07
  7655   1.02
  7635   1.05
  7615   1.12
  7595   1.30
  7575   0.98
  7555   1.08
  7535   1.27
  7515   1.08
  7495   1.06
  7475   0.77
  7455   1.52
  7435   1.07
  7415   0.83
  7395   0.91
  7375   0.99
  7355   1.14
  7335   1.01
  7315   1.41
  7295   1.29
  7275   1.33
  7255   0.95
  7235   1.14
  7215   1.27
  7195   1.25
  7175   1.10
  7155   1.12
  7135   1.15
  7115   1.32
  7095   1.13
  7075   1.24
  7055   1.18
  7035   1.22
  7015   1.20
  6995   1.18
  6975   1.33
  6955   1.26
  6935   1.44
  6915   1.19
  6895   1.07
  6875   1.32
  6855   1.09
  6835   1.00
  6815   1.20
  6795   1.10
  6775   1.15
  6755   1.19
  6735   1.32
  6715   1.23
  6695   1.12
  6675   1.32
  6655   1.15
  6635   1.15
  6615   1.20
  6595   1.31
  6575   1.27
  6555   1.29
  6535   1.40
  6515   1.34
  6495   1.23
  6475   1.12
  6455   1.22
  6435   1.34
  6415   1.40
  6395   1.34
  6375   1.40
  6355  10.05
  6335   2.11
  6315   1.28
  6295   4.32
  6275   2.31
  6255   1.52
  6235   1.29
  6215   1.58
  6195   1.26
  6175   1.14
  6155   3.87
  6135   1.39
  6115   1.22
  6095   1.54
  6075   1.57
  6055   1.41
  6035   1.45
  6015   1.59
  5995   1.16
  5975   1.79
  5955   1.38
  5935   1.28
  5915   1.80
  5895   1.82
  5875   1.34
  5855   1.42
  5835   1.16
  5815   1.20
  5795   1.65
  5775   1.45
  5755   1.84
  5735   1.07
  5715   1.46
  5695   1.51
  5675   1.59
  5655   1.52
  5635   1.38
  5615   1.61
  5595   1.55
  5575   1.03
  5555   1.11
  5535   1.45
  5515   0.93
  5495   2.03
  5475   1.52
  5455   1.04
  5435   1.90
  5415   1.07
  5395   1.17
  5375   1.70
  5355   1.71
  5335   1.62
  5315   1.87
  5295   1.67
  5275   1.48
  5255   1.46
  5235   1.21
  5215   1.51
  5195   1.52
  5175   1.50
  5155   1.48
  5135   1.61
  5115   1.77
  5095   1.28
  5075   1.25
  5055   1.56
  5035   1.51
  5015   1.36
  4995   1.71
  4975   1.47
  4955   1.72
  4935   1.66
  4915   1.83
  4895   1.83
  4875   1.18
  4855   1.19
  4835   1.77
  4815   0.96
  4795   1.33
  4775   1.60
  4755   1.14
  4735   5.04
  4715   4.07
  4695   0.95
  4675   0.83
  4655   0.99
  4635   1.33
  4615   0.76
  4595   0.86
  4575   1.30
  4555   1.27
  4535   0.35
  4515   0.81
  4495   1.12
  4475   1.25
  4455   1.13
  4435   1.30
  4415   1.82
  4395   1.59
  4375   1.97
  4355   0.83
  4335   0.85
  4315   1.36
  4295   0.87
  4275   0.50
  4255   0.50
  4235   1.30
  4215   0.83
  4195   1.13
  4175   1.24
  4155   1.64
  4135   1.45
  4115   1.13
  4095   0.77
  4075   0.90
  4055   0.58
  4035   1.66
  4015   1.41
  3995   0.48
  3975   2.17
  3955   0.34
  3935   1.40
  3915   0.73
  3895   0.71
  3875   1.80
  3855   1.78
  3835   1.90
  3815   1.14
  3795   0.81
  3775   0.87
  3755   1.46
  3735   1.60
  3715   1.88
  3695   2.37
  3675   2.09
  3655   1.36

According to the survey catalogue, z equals 0.267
